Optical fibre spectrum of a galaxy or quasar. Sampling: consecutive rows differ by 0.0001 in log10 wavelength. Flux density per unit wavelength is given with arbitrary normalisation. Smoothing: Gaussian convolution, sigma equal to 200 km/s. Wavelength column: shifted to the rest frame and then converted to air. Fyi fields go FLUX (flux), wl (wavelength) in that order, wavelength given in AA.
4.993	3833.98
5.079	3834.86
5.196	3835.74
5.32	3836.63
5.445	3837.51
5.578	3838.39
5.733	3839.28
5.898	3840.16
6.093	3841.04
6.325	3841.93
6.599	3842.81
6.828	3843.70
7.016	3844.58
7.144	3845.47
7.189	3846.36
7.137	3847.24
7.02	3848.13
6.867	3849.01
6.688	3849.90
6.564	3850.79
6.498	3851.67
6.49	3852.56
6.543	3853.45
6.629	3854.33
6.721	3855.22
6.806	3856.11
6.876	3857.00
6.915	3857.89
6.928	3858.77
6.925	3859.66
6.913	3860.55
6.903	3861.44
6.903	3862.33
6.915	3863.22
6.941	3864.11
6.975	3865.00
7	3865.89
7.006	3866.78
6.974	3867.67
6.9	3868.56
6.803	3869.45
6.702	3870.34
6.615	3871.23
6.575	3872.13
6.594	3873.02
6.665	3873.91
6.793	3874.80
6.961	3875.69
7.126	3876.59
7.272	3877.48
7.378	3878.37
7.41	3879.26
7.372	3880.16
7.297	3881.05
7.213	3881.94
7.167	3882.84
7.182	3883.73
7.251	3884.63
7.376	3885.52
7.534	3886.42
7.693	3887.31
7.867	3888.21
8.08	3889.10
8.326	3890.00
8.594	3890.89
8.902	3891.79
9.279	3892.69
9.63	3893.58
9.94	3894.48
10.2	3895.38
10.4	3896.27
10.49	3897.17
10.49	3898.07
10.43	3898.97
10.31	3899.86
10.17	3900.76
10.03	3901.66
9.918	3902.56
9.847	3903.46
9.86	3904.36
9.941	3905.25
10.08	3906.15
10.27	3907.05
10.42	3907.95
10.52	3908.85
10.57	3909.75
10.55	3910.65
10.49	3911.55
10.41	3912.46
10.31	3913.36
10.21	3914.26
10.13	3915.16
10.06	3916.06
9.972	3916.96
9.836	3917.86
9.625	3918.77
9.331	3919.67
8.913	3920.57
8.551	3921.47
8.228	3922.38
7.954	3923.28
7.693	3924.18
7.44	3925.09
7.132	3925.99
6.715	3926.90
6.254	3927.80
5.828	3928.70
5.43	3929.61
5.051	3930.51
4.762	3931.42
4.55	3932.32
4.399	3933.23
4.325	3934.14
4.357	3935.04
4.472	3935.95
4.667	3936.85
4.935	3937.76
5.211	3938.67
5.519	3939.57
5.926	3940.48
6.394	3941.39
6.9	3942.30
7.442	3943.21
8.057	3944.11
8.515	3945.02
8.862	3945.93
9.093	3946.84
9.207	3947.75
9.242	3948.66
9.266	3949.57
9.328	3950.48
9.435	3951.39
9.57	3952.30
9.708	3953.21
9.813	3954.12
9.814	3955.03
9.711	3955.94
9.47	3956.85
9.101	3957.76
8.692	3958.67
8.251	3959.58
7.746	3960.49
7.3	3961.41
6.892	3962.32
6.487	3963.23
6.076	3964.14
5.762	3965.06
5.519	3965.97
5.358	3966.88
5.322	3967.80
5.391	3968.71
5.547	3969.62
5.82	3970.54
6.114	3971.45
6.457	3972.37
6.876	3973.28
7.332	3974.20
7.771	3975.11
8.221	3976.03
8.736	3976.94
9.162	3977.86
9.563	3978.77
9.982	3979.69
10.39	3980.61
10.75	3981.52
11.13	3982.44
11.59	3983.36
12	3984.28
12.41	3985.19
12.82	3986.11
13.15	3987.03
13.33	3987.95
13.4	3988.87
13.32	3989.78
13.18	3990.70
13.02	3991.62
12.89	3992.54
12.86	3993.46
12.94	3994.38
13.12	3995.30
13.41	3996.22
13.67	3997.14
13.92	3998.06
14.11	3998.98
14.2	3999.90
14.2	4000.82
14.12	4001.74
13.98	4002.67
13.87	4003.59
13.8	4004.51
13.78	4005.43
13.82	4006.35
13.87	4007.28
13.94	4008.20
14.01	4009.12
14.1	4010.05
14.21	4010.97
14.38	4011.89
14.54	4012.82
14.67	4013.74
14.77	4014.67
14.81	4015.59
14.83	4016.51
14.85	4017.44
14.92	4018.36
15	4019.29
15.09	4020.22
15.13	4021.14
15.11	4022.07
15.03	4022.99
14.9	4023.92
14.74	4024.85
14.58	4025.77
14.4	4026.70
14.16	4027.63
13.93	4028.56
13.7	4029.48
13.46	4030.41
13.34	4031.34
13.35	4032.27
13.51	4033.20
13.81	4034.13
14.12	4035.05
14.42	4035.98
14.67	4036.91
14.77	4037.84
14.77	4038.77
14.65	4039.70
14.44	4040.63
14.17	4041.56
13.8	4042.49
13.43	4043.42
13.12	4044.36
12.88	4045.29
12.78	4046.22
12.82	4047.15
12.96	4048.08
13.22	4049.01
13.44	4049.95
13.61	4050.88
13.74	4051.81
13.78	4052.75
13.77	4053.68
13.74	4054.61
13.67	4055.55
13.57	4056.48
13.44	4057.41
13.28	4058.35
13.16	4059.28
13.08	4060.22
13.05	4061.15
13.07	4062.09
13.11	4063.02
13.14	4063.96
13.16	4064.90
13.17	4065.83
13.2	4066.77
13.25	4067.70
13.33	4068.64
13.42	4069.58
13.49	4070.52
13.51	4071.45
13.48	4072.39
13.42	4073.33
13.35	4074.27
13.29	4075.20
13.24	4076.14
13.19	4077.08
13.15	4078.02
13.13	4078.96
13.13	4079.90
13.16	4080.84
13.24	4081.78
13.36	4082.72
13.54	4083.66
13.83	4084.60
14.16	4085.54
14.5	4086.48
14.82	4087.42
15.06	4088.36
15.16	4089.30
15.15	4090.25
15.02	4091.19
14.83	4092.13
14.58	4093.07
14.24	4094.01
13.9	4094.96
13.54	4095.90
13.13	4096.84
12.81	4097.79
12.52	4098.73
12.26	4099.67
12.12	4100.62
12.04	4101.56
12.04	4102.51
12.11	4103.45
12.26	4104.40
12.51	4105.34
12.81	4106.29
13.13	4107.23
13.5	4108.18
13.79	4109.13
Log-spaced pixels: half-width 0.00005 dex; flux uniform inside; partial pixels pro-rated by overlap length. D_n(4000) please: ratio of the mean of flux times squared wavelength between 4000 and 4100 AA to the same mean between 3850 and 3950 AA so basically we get 1.91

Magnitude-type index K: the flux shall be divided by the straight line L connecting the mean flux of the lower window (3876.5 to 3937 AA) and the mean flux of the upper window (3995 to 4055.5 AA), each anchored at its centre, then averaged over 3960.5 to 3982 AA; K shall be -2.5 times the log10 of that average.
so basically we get 0.50 mag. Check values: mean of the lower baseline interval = 8.37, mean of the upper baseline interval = 14.1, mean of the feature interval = 7.27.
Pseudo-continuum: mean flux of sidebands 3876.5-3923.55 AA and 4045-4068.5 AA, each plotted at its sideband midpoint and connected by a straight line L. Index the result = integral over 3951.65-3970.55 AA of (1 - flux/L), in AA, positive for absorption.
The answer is 5.6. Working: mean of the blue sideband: 9.16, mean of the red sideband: 13.3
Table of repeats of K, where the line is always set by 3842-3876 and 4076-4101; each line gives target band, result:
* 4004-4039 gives -0.220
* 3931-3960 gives 0.259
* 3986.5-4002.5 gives -0.228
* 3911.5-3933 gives 0.084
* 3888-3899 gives -0.196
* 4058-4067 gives -0.015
